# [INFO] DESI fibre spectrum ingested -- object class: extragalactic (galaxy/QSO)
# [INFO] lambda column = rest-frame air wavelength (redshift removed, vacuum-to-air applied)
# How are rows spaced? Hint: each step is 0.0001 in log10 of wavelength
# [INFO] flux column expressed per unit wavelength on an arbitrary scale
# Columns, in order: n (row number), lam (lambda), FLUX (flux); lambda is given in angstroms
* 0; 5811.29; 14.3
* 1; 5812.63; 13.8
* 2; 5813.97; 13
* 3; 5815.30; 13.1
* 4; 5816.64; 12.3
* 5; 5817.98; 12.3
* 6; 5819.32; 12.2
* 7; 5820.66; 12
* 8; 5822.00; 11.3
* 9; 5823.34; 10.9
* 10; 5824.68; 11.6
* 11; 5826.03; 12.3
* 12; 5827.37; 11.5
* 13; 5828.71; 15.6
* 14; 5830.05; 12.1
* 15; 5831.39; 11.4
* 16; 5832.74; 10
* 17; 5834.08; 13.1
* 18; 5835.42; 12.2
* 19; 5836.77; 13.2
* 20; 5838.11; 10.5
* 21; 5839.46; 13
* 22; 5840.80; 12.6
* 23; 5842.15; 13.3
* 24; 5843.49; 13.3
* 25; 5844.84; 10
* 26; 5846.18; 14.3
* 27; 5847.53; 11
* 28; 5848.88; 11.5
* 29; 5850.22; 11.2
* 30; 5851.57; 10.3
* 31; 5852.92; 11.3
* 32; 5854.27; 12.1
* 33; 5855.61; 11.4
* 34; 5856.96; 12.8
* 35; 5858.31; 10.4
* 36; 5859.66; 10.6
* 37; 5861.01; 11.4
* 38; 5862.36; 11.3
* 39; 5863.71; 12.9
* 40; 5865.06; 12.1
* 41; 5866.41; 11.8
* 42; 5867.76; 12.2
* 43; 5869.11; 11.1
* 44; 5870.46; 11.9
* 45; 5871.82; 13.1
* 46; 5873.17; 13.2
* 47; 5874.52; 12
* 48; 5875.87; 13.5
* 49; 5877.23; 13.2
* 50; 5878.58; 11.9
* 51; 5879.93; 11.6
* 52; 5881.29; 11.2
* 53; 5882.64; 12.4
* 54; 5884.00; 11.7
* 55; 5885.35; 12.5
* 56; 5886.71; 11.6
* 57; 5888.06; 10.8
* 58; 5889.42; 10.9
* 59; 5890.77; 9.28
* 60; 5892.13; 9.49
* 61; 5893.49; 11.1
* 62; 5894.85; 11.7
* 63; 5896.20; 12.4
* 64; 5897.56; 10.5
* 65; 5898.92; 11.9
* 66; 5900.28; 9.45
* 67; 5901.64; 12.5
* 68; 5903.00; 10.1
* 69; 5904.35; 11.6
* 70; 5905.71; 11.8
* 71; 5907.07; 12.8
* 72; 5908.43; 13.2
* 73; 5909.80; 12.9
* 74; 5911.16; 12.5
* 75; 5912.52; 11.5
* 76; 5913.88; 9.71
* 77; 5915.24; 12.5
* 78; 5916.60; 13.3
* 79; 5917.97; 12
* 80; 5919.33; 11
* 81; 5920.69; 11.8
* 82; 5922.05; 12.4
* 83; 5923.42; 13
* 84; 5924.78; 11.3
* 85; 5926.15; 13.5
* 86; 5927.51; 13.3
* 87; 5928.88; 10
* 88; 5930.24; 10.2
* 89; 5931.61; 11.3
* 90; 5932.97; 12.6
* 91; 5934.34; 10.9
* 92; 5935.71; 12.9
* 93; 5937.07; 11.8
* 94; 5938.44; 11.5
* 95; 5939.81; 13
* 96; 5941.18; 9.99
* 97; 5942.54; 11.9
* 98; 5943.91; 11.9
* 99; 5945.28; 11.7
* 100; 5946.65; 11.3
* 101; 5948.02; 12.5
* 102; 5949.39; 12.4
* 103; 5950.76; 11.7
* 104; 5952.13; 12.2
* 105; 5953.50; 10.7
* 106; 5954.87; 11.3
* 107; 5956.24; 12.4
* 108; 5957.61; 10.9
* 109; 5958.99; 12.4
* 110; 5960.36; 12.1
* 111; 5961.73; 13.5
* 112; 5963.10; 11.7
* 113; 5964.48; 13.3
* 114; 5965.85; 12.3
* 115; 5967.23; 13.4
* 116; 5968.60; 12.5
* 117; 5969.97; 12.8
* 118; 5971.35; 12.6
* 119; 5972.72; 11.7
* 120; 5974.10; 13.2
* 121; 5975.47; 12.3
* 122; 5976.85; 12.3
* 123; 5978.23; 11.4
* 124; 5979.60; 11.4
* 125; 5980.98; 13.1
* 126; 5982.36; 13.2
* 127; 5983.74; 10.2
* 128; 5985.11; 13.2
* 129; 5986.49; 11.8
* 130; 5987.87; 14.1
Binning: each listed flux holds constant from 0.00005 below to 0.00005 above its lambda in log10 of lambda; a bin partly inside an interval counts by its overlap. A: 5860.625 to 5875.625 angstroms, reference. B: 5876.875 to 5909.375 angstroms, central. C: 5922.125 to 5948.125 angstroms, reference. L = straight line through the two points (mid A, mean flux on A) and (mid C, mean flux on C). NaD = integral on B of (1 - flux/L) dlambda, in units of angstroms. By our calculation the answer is 1.48 angstroms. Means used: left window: 12.1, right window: 11.8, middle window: 11.5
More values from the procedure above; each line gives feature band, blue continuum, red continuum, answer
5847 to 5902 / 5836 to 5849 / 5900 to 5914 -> 2.1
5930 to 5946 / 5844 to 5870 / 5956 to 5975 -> 0.8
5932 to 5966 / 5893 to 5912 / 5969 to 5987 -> 0.3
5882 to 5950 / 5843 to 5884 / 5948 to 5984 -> 2.1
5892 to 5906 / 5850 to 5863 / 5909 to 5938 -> 0.6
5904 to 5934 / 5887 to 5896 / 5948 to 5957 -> -2.1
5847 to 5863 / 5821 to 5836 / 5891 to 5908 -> 0.6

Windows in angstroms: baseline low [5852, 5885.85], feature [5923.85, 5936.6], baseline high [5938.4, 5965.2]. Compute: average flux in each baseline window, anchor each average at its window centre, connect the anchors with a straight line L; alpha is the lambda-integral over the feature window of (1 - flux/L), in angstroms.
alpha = 0.1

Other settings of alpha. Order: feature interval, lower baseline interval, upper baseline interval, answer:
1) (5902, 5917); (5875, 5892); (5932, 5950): -0.3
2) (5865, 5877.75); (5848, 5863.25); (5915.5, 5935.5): -1.1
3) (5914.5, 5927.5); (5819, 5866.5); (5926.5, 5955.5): -0.7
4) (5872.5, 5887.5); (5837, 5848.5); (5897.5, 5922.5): -0.3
